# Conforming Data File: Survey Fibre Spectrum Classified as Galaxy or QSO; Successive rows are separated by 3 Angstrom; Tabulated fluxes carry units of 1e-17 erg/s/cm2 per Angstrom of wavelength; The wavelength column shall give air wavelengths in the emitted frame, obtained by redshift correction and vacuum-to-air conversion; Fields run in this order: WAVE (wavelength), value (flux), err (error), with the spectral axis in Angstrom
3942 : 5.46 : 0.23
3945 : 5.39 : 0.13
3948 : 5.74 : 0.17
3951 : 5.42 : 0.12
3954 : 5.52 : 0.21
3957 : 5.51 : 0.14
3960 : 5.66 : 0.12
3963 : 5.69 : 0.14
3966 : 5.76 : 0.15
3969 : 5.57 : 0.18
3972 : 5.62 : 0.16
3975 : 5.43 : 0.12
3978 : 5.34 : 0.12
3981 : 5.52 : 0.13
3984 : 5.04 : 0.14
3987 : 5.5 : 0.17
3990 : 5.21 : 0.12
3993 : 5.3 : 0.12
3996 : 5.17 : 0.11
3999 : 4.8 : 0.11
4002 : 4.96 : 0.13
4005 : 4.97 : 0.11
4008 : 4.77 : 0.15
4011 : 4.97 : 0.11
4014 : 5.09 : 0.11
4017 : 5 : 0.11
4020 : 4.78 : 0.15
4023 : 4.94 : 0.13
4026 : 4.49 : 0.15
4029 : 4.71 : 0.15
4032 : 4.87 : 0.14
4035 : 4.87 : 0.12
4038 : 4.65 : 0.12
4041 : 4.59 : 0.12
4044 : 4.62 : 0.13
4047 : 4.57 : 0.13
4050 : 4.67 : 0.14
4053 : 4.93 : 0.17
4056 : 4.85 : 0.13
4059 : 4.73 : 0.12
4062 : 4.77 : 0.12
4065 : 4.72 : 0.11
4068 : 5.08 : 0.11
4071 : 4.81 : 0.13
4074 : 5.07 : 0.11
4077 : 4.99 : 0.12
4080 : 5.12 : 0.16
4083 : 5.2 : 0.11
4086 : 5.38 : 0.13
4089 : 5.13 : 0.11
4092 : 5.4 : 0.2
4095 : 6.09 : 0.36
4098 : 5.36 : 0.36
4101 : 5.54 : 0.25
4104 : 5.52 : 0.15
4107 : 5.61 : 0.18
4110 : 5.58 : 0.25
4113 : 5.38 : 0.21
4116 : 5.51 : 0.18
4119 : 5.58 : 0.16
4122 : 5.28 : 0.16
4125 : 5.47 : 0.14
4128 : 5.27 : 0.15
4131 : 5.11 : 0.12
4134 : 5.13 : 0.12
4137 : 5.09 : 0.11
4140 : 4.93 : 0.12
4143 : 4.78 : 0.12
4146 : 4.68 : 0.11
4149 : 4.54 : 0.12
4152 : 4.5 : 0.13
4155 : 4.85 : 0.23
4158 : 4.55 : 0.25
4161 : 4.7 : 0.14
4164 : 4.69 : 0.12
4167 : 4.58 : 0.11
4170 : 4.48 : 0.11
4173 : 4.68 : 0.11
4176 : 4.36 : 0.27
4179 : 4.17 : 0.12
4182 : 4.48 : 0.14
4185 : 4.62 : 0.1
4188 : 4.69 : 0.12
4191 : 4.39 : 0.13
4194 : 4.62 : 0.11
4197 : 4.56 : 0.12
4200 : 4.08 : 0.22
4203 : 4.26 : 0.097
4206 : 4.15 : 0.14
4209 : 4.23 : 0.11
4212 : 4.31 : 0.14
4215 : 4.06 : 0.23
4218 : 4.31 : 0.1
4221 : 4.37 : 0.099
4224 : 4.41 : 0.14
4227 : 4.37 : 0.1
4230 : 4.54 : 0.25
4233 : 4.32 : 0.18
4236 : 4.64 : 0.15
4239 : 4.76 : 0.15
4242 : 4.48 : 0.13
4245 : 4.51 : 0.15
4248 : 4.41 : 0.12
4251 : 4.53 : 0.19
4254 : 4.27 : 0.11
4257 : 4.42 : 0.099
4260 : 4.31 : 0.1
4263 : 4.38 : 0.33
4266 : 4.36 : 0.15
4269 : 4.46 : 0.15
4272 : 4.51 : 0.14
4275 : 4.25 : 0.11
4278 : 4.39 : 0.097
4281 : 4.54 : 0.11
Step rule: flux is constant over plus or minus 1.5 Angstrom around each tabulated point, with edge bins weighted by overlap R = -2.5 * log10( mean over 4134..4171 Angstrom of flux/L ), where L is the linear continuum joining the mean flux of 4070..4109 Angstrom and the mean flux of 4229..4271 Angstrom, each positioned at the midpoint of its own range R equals 0.06 mag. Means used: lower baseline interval 5.33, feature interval 4.72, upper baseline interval 4.46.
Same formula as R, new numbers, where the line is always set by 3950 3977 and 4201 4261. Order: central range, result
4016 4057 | 0.11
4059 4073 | 0.06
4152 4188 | 0.02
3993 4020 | 0.09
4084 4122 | -0.11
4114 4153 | -0.06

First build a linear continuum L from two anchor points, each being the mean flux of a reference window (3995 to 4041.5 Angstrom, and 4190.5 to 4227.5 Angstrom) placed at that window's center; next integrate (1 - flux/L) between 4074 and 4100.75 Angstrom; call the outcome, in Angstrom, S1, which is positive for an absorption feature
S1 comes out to -3.9 Angstrom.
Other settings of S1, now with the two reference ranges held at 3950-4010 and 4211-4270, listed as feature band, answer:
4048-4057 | 0.5 Angstrom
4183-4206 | 0.7 Angstrom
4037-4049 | 1.2 Angstrom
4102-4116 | -1.9 Angstrom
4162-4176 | 0.2 Angstrom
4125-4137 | -1.0 Angstrom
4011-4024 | 0.6 Angstrom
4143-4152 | 0.2 Angstrom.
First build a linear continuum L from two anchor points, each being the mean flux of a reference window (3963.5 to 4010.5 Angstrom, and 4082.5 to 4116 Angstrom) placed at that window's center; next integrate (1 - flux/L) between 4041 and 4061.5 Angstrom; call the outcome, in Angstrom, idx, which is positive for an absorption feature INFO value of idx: 2.5 Angstrom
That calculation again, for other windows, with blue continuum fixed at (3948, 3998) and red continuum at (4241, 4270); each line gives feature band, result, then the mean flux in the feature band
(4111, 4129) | -1.9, 5.42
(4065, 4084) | 0.2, 5.02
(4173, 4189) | 0.7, 4.48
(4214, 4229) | 0.7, 4.32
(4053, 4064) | 0.7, 4.8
